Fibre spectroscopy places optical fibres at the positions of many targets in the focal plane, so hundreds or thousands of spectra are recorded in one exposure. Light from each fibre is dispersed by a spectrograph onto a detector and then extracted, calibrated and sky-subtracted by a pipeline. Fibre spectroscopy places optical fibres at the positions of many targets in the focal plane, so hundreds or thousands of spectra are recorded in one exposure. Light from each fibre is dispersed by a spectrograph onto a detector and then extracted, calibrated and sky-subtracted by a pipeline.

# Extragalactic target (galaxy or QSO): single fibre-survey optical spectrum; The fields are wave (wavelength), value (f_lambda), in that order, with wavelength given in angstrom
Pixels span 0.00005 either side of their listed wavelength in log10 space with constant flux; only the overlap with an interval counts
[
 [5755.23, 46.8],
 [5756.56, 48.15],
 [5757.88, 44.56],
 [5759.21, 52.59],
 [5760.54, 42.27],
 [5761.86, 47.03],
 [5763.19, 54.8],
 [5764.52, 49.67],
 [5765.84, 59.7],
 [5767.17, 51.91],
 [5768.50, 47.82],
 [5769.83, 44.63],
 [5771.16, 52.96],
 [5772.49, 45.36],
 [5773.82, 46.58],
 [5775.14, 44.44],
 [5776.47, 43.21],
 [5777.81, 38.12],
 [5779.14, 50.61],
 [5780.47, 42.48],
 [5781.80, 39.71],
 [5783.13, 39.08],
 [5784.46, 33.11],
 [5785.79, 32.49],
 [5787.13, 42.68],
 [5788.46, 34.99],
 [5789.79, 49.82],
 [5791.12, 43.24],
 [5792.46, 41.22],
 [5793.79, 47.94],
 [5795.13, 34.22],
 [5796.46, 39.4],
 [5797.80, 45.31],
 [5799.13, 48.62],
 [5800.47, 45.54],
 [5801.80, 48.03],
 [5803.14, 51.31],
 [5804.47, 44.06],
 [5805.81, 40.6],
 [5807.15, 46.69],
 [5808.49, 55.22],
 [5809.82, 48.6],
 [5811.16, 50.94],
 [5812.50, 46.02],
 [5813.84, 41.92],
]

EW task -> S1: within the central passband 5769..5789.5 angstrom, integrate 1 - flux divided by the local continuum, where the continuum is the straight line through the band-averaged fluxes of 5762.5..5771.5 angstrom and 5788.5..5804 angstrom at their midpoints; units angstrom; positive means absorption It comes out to 2.7 angstrom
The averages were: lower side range 51.5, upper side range 44.6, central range 42.2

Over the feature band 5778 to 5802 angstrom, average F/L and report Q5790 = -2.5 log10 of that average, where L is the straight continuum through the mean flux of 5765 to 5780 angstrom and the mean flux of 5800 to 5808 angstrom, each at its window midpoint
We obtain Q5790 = 0.121 mag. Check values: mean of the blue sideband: 47.7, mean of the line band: 42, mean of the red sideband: 46.3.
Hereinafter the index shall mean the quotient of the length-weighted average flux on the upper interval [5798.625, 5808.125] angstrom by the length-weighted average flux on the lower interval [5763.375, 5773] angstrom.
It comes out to 0.92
